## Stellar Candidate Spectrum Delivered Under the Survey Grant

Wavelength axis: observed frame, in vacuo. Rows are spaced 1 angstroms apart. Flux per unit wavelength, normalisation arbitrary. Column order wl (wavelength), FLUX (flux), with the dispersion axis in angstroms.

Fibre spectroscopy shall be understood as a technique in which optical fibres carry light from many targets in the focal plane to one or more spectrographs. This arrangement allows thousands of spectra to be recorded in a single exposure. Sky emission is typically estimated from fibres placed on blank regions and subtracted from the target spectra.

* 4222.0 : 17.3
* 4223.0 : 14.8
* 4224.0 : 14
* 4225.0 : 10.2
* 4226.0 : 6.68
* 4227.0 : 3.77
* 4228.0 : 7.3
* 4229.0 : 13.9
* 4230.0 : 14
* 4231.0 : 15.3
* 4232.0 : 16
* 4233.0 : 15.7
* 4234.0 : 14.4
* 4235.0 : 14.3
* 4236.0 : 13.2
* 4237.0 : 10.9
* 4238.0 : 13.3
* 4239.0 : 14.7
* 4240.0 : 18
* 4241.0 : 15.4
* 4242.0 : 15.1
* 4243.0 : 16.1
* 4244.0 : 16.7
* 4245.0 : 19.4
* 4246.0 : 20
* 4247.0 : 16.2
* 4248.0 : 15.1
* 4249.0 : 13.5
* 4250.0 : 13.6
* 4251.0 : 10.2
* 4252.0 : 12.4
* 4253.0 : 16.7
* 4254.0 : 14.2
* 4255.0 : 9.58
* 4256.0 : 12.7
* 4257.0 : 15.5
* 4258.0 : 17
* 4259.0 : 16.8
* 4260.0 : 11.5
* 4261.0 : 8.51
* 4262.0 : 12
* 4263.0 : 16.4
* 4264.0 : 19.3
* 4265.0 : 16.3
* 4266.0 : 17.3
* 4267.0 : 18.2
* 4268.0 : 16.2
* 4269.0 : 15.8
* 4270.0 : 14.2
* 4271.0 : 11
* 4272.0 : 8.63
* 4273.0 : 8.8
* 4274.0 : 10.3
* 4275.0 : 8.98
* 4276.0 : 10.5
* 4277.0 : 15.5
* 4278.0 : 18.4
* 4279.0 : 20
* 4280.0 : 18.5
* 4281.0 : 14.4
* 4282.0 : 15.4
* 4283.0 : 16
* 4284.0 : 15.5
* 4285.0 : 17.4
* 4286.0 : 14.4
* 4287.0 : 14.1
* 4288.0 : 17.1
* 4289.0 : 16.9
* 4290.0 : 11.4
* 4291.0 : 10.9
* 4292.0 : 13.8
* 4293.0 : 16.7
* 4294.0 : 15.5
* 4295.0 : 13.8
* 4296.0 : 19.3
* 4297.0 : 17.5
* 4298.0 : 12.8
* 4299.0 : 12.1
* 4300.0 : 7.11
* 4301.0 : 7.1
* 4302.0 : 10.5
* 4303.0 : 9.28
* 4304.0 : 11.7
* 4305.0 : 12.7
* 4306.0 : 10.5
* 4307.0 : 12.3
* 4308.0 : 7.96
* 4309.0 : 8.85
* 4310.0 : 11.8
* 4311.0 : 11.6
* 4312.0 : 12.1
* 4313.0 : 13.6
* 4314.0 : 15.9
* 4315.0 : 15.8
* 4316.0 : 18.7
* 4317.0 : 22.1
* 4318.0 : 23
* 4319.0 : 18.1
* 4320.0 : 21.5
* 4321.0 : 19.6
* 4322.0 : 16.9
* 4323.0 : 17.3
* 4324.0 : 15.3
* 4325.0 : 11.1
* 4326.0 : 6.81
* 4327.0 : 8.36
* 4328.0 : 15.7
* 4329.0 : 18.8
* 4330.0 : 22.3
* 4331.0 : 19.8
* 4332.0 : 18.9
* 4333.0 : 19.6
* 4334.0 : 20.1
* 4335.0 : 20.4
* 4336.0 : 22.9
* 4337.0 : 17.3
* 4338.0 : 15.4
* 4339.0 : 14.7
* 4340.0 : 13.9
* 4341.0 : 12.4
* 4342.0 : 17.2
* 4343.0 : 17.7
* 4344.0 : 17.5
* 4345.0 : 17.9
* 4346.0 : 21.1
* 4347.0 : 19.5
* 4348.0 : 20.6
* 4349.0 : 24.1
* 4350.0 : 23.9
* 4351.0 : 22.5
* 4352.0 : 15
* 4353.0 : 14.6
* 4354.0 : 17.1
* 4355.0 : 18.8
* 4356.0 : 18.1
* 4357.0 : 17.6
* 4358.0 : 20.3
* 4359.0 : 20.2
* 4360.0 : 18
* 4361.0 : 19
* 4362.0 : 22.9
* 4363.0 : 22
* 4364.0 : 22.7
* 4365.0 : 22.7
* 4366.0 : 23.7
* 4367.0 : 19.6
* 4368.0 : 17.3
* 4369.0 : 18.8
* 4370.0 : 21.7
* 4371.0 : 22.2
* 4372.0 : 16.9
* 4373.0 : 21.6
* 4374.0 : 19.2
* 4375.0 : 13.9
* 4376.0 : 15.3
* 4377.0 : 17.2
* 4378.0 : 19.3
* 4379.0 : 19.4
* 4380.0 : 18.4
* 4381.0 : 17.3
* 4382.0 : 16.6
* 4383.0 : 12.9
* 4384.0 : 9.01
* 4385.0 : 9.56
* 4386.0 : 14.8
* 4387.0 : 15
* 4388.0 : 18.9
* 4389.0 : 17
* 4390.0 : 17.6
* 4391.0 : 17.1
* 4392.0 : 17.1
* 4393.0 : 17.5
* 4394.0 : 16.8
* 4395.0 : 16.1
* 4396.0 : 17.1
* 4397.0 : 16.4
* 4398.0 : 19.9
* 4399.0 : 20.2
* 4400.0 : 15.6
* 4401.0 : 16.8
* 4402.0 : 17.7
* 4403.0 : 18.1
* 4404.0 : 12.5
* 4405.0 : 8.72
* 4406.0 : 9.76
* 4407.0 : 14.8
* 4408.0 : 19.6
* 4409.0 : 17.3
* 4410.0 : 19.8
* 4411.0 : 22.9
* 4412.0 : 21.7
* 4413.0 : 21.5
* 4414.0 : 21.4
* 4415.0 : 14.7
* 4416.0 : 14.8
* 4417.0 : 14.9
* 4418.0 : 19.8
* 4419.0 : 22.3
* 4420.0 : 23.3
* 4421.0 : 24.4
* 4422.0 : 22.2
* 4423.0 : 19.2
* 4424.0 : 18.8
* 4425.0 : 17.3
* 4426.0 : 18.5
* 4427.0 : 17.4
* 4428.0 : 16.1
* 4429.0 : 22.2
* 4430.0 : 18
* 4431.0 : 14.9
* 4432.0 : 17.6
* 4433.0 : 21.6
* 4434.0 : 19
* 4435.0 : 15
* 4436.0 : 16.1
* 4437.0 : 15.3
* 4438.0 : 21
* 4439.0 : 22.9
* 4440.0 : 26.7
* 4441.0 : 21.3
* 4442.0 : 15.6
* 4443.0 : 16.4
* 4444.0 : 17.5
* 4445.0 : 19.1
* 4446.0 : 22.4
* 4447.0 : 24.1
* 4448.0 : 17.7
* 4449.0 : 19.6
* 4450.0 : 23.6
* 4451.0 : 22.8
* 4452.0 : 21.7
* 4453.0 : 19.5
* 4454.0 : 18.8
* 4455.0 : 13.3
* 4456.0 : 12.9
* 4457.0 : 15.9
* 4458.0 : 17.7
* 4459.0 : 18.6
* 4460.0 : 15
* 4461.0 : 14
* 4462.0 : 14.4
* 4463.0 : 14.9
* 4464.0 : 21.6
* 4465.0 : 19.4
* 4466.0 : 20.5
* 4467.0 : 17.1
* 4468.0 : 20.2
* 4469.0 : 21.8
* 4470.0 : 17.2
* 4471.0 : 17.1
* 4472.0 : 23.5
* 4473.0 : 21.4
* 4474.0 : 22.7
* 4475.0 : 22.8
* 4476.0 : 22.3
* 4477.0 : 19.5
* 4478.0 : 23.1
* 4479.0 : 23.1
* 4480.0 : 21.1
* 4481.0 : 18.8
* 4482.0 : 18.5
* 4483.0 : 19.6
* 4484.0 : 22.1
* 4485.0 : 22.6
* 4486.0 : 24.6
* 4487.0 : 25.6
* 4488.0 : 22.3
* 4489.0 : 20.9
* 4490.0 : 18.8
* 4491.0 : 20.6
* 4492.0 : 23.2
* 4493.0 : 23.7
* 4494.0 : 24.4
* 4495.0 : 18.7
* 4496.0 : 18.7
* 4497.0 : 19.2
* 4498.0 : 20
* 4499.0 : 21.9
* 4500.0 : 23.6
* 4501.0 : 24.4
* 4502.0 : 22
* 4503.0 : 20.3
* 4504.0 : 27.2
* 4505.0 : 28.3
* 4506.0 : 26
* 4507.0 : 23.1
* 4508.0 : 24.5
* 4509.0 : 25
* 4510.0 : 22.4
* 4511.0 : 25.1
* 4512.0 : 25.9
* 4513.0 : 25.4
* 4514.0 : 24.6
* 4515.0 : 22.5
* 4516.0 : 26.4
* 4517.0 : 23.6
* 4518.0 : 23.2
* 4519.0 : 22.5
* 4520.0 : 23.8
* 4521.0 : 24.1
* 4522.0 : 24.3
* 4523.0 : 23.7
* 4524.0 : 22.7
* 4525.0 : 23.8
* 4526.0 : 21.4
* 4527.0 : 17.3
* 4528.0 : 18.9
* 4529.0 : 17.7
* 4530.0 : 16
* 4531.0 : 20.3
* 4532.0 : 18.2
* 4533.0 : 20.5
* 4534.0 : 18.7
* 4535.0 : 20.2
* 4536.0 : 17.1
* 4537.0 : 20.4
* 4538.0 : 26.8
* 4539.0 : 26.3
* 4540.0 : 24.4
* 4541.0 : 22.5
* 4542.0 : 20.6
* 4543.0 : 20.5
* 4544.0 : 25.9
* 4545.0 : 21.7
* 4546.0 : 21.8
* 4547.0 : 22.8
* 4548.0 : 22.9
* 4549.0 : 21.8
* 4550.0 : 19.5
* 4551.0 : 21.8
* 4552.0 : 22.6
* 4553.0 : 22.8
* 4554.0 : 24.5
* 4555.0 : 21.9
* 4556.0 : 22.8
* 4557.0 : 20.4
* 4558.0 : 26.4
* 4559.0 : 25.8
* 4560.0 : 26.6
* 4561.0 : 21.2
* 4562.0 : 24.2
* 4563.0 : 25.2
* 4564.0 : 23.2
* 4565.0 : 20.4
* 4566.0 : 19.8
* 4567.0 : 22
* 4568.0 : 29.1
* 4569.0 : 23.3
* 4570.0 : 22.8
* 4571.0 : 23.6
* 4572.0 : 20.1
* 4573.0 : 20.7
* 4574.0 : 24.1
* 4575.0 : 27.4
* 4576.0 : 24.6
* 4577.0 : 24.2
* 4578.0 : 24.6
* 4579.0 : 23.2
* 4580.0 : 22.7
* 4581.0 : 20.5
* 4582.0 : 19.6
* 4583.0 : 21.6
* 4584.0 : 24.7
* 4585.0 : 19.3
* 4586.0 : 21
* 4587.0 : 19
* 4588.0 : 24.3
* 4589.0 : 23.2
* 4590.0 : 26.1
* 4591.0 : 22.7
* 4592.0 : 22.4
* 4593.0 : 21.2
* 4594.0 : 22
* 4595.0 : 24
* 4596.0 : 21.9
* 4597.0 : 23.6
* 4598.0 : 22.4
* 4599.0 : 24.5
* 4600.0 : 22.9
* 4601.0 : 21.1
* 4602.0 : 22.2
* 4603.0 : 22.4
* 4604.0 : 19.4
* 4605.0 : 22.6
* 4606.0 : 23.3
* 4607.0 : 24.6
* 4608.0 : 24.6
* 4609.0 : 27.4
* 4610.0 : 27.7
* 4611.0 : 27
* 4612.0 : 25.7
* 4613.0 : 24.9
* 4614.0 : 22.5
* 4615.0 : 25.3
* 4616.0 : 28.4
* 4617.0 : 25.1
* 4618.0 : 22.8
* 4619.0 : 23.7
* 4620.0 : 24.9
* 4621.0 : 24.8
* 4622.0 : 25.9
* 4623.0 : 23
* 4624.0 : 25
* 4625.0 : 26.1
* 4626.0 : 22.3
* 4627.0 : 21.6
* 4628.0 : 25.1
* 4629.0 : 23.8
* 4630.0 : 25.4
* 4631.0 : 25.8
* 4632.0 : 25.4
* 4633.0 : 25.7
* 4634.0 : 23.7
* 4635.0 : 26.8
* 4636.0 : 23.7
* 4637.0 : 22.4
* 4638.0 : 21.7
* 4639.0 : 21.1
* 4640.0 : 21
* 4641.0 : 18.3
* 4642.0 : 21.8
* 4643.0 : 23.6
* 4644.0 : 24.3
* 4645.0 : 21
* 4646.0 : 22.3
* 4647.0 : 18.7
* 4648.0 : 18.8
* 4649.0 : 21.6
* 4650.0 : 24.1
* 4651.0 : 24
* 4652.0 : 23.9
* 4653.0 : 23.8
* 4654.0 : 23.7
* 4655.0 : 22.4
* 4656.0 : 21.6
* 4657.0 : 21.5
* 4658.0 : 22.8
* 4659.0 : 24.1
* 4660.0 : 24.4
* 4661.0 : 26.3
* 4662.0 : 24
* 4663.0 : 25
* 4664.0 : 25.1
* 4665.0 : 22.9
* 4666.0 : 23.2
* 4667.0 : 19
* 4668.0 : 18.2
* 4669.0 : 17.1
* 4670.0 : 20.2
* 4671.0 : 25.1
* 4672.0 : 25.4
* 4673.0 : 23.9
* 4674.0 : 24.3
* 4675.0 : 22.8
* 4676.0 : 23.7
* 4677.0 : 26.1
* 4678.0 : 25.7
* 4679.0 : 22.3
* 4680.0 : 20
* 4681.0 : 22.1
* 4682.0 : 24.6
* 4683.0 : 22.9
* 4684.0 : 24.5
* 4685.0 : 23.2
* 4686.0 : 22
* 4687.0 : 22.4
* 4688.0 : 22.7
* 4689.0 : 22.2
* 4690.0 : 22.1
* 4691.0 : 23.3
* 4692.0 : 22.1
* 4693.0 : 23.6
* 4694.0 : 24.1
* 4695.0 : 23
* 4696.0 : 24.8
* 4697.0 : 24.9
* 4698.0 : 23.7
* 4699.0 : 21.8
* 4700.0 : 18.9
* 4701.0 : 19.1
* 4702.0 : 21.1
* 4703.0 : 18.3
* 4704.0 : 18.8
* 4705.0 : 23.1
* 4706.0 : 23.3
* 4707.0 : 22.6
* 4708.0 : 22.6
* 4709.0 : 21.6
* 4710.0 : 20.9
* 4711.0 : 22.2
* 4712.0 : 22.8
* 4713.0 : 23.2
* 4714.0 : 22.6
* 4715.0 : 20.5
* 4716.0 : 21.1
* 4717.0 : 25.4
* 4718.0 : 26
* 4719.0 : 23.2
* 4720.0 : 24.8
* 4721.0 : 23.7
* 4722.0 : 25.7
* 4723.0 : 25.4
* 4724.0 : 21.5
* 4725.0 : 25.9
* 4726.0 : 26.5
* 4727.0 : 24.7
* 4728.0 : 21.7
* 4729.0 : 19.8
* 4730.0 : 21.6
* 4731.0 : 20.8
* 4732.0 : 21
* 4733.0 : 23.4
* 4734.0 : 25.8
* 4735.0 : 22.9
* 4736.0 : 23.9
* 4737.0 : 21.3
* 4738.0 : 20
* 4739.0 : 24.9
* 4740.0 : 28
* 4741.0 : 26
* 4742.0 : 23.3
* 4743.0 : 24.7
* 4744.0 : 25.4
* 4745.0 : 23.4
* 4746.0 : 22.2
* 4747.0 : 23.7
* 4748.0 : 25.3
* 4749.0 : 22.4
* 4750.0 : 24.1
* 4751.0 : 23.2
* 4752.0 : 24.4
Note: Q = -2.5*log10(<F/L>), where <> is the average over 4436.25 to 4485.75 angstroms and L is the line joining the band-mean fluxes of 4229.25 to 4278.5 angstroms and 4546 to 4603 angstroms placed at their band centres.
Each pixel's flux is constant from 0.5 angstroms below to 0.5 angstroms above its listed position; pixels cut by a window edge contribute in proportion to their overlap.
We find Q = 0.01 mag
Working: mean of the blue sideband 14.4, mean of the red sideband 22.8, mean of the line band 19.6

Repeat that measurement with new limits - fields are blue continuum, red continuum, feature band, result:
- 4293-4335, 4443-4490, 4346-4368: -0.23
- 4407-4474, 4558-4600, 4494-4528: -0.10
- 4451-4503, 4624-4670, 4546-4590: -0.06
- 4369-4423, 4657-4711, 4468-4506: -0.14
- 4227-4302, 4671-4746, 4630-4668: -0.05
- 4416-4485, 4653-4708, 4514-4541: -0.07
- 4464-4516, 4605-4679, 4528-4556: 0.06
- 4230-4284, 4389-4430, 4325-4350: -0.08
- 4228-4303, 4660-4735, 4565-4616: -0.12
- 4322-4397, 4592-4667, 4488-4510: -0.09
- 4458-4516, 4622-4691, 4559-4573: -0.05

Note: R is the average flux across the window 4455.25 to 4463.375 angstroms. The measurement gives 15.4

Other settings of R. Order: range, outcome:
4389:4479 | 18.6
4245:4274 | 14.2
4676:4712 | 22.5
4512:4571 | 22.5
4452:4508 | 20.6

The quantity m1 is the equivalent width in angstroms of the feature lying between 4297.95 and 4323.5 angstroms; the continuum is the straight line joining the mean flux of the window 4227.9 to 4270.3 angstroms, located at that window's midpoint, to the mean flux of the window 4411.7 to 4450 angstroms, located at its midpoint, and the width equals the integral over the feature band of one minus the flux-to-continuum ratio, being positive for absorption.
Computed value 3.9 angstroms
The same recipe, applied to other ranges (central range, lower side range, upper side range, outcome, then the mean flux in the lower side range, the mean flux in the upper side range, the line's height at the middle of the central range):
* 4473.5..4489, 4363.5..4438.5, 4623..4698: -1.9 angstroms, 17.9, 23.1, 19.5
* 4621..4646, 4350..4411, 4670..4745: -1.9 angstroms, 17.7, 23.1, 21.9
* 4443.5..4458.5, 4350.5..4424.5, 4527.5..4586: 0.4 angstroms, 18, 22.3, 19.6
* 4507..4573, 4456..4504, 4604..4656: -2.6 angstroms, 20.4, 23.7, 21.7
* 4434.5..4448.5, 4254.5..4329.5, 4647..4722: -1.5 angstroms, 14.2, 22.7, 17.5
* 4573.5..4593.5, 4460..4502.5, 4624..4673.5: -0.7 angstroms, 20.7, 23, 22.1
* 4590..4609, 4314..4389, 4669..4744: -1.2 angstroms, 18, 23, 21.5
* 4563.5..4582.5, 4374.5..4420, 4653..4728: -2.3 angstroms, 16.9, 22.9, 20.5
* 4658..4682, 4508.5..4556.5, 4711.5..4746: 0.1 angstroms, 22.3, 23.5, 23.2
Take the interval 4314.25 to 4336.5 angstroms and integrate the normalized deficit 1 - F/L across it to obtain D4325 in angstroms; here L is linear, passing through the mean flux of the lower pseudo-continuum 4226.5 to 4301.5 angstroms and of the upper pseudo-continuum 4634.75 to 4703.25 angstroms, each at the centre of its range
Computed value -3.4 angstroms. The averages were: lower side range 14.2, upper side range 22.6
